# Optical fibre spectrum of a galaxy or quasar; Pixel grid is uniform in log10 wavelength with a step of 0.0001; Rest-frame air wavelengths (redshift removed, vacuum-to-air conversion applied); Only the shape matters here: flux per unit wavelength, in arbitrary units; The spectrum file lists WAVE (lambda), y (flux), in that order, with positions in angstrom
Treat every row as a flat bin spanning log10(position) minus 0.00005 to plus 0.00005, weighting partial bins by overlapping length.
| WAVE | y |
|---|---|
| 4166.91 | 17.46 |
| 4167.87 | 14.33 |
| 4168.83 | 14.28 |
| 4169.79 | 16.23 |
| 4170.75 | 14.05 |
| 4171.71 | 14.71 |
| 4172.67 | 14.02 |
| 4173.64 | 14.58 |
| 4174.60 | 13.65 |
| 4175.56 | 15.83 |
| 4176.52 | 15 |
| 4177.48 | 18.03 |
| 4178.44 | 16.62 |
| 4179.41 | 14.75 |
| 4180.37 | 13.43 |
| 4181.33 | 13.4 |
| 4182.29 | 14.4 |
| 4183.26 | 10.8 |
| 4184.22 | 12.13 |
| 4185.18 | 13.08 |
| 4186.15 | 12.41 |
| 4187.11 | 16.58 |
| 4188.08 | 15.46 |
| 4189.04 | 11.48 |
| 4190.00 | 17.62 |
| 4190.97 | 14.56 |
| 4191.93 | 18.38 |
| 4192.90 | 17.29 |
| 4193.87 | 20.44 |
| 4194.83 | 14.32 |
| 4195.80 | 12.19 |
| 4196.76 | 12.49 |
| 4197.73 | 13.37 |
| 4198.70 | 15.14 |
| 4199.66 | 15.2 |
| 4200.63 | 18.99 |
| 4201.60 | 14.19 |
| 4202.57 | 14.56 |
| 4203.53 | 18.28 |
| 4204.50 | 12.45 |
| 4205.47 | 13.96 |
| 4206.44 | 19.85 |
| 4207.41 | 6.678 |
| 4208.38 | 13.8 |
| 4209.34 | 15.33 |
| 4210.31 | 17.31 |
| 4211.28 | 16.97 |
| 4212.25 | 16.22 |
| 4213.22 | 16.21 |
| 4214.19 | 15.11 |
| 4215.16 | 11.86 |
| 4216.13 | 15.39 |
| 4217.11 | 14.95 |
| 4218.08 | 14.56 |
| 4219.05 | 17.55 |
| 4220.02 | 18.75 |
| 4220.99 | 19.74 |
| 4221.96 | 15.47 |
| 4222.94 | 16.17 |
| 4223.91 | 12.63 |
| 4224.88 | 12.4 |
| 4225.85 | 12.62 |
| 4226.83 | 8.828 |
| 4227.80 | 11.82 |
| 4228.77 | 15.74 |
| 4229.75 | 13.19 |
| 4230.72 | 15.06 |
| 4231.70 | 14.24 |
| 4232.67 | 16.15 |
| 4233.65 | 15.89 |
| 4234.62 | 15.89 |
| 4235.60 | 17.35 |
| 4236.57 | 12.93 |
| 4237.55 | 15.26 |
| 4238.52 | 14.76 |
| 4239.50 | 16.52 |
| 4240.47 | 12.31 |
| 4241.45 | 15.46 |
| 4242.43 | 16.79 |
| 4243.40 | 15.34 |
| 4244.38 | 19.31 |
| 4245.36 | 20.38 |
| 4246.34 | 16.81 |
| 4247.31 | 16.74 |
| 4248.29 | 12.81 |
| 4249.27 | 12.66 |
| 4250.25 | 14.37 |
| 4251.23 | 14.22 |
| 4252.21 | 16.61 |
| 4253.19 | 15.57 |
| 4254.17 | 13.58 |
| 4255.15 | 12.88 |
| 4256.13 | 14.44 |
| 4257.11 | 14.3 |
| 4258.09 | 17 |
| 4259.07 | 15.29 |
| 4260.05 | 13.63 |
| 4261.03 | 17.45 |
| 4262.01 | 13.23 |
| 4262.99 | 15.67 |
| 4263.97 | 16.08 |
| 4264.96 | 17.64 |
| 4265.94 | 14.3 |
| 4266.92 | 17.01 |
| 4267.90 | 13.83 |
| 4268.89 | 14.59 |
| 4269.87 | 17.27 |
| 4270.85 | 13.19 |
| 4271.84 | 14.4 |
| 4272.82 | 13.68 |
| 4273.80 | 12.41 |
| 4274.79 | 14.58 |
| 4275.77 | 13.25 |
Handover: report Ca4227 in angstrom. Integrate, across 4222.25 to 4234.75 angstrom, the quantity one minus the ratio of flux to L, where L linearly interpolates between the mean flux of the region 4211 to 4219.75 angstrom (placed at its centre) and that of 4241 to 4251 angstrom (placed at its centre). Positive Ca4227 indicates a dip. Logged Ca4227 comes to 1.5 angstrom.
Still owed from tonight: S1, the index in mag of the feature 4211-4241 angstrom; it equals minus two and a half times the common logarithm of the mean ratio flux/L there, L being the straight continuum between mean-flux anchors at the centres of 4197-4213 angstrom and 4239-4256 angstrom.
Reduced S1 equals 0.03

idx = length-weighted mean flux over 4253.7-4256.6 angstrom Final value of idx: 13.6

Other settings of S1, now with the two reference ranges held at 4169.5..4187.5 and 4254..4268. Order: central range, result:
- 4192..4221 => -0.06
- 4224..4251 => 0.01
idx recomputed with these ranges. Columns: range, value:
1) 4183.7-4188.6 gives 13.9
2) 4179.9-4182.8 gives 13.7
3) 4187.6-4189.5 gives 13.5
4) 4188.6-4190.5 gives 14.6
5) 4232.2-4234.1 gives 16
